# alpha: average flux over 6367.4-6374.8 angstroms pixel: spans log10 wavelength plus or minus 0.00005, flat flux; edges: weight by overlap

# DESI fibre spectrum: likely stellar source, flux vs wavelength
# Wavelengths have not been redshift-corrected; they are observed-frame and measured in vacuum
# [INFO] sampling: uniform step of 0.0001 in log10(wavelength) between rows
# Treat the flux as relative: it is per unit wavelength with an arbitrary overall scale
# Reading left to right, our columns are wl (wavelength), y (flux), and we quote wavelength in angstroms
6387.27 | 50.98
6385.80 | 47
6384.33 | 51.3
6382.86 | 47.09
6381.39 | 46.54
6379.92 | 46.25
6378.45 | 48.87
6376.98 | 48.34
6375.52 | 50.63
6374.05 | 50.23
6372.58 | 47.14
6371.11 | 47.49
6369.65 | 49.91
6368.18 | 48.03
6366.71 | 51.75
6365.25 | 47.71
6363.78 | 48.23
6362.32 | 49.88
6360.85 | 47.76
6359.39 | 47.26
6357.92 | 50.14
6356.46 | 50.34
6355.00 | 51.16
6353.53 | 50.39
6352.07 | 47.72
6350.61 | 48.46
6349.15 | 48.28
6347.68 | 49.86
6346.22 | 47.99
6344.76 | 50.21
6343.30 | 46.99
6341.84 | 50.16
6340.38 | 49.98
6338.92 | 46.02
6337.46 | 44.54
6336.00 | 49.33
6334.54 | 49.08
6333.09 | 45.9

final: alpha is 48.5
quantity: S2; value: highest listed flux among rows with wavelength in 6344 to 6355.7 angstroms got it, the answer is 51.16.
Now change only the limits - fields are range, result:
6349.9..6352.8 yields 48.46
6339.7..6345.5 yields 50.21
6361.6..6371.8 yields 51.75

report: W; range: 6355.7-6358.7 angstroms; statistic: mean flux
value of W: 50.2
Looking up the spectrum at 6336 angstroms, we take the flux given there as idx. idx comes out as 49.33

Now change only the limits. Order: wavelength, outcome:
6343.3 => 46.99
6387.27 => 50.98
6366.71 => 51.75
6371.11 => 47.49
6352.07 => 47.72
